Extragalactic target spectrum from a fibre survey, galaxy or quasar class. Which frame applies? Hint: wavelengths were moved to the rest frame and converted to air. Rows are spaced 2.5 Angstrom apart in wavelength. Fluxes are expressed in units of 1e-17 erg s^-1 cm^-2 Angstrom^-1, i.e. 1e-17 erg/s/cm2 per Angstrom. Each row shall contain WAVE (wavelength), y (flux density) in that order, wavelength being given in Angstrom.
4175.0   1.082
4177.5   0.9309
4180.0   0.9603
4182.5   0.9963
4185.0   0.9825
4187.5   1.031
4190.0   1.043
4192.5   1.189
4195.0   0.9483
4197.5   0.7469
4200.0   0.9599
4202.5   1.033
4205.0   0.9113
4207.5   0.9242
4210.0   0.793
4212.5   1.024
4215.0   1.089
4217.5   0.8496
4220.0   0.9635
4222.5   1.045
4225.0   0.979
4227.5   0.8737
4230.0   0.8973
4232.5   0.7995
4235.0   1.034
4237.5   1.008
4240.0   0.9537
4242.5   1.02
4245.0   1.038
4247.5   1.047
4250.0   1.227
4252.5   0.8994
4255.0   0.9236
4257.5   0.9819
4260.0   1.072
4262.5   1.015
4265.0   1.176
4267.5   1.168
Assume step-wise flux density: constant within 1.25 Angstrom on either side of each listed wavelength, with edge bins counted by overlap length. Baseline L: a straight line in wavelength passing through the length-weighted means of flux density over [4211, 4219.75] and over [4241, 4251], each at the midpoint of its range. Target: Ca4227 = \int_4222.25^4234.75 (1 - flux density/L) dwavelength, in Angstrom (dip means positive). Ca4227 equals 1.3 Angstrom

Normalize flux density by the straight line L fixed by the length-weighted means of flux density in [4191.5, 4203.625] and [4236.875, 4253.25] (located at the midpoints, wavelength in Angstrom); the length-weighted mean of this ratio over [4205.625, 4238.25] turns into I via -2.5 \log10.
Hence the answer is 0.07 mag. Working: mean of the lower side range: 0.97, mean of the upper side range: 1.03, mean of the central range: 0.943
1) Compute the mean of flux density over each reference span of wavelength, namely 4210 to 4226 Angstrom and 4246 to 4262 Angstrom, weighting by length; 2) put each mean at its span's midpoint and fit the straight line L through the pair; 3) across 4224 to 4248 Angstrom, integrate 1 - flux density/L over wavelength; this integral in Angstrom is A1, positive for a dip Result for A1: 0.9 Angstrom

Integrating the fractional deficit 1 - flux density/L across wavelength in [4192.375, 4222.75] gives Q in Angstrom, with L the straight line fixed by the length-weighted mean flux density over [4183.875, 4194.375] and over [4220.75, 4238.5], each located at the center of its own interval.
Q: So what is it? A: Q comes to 1.7 Angstrom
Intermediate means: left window 1.06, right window 0.948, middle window 0.948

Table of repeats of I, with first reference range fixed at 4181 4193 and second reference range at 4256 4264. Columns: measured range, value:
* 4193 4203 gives 0.11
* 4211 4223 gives 0.05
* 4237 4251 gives -0.02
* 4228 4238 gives 0.12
